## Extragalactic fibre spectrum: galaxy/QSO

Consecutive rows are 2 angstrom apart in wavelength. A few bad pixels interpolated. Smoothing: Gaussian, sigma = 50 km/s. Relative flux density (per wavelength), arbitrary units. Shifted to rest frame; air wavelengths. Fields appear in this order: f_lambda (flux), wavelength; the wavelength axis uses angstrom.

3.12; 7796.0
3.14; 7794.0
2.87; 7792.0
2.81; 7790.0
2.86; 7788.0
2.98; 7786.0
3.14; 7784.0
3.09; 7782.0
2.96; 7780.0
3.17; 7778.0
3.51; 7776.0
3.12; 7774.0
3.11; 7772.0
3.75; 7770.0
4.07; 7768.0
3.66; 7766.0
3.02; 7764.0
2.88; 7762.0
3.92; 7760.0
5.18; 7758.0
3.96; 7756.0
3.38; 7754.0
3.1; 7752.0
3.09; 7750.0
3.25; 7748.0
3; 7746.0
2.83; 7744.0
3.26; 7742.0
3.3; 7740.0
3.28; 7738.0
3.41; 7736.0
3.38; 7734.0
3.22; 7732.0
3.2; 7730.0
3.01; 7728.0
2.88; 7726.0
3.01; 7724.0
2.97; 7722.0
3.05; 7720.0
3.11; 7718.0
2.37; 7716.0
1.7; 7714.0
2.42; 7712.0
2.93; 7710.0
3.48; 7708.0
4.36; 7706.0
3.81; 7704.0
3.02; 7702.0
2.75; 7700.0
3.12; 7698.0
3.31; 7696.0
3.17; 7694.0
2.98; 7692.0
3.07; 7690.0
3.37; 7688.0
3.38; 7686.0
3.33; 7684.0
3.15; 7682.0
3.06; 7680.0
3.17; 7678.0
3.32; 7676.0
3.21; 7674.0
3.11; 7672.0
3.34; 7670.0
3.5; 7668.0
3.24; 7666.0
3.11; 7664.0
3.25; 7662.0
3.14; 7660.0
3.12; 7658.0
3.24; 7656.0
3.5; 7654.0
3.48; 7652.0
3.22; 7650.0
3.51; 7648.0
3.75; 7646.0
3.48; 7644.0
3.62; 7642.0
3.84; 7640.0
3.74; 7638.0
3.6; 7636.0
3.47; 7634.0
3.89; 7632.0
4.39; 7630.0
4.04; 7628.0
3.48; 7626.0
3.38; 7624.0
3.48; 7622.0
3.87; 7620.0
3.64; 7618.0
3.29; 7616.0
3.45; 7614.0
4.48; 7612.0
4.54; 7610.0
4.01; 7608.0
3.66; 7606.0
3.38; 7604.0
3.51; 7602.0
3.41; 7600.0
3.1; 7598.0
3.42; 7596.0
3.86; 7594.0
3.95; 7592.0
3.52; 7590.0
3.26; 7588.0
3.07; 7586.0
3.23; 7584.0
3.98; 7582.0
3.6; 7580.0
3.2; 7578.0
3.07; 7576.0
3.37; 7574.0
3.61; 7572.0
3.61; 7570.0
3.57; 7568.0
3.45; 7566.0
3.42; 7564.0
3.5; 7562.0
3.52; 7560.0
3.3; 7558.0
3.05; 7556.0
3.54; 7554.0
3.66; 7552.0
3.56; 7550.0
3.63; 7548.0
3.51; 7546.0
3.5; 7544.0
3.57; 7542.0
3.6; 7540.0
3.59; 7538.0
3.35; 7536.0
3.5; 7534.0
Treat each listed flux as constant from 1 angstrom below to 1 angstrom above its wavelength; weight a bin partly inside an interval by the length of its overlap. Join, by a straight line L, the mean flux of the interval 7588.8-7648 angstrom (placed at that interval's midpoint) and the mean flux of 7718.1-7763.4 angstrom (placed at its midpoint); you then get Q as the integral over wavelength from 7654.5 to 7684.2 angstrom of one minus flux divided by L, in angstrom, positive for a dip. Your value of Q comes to 2.6 angstrom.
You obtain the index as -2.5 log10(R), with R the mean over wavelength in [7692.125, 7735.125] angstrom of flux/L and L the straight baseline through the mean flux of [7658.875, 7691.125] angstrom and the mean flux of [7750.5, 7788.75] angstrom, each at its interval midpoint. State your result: 0.08 mag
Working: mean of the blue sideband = 3.23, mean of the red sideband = 3.41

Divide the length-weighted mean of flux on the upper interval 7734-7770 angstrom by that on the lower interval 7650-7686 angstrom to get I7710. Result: 1.06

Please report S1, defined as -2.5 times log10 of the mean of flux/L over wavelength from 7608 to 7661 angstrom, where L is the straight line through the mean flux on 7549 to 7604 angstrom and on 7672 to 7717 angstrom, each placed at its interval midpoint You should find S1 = -0.11 mag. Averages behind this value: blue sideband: 3.46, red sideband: 3.11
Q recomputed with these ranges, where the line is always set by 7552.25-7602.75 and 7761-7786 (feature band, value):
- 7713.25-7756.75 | 3.0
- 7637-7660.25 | -0.6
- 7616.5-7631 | -1.4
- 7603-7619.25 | -1.8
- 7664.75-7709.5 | 1.0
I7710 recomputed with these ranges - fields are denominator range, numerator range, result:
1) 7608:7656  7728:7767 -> 0.91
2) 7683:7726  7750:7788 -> 1.11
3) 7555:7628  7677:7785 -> 0.91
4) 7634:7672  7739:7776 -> 1.01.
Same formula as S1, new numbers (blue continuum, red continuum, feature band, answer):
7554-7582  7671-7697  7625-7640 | -0.15 mag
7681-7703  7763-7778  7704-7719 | 0.09 mag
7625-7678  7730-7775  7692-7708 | 0.03 mag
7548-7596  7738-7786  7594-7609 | -0.02 mag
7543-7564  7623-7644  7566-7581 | 0.03 mag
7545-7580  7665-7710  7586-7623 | -0.08 mag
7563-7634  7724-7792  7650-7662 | 0.07 mag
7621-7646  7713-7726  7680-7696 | -0.04 mag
